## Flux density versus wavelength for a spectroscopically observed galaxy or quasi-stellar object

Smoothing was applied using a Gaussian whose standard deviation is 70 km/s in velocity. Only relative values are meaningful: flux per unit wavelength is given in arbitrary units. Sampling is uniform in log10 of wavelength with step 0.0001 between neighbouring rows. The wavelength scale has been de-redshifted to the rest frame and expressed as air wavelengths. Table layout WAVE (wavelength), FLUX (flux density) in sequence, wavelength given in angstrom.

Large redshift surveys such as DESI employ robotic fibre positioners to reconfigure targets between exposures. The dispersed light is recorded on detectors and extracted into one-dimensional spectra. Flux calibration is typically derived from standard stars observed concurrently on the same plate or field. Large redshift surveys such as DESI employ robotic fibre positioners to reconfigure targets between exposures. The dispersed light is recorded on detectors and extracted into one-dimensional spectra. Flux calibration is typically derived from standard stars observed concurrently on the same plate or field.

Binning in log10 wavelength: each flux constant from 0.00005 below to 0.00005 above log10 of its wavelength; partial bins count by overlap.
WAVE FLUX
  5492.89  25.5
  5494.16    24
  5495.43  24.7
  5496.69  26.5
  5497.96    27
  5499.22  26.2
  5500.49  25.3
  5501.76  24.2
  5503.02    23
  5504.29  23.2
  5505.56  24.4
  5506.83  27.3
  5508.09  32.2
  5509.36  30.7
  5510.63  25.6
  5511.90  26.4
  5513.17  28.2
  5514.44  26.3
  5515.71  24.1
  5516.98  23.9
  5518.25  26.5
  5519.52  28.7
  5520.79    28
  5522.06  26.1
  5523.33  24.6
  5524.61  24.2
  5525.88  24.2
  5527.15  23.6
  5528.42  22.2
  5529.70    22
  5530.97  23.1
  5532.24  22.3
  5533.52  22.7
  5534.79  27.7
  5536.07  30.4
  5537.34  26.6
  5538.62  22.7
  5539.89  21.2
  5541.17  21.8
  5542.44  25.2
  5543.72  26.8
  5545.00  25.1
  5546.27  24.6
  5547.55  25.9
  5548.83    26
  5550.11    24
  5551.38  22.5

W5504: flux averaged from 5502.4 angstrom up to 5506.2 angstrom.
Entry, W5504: 23.5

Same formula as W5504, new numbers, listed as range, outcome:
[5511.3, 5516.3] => 26.3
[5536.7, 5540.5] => 23.6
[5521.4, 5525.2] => 25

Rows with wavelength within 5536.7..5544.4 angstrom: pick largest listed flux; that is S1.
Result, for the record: 26.8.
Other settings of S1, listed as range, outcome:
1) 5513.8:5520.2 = 28.7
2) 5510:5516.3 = 28.2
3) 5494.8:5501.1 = 27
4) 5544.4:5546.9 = 25.1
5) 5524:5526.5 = 24.2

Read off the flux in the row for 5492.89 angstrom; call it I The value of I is 25.5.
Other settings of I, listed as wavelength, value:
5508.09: 32.2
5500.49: 25.3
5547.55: 25.9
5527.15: 23.6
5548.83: 26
